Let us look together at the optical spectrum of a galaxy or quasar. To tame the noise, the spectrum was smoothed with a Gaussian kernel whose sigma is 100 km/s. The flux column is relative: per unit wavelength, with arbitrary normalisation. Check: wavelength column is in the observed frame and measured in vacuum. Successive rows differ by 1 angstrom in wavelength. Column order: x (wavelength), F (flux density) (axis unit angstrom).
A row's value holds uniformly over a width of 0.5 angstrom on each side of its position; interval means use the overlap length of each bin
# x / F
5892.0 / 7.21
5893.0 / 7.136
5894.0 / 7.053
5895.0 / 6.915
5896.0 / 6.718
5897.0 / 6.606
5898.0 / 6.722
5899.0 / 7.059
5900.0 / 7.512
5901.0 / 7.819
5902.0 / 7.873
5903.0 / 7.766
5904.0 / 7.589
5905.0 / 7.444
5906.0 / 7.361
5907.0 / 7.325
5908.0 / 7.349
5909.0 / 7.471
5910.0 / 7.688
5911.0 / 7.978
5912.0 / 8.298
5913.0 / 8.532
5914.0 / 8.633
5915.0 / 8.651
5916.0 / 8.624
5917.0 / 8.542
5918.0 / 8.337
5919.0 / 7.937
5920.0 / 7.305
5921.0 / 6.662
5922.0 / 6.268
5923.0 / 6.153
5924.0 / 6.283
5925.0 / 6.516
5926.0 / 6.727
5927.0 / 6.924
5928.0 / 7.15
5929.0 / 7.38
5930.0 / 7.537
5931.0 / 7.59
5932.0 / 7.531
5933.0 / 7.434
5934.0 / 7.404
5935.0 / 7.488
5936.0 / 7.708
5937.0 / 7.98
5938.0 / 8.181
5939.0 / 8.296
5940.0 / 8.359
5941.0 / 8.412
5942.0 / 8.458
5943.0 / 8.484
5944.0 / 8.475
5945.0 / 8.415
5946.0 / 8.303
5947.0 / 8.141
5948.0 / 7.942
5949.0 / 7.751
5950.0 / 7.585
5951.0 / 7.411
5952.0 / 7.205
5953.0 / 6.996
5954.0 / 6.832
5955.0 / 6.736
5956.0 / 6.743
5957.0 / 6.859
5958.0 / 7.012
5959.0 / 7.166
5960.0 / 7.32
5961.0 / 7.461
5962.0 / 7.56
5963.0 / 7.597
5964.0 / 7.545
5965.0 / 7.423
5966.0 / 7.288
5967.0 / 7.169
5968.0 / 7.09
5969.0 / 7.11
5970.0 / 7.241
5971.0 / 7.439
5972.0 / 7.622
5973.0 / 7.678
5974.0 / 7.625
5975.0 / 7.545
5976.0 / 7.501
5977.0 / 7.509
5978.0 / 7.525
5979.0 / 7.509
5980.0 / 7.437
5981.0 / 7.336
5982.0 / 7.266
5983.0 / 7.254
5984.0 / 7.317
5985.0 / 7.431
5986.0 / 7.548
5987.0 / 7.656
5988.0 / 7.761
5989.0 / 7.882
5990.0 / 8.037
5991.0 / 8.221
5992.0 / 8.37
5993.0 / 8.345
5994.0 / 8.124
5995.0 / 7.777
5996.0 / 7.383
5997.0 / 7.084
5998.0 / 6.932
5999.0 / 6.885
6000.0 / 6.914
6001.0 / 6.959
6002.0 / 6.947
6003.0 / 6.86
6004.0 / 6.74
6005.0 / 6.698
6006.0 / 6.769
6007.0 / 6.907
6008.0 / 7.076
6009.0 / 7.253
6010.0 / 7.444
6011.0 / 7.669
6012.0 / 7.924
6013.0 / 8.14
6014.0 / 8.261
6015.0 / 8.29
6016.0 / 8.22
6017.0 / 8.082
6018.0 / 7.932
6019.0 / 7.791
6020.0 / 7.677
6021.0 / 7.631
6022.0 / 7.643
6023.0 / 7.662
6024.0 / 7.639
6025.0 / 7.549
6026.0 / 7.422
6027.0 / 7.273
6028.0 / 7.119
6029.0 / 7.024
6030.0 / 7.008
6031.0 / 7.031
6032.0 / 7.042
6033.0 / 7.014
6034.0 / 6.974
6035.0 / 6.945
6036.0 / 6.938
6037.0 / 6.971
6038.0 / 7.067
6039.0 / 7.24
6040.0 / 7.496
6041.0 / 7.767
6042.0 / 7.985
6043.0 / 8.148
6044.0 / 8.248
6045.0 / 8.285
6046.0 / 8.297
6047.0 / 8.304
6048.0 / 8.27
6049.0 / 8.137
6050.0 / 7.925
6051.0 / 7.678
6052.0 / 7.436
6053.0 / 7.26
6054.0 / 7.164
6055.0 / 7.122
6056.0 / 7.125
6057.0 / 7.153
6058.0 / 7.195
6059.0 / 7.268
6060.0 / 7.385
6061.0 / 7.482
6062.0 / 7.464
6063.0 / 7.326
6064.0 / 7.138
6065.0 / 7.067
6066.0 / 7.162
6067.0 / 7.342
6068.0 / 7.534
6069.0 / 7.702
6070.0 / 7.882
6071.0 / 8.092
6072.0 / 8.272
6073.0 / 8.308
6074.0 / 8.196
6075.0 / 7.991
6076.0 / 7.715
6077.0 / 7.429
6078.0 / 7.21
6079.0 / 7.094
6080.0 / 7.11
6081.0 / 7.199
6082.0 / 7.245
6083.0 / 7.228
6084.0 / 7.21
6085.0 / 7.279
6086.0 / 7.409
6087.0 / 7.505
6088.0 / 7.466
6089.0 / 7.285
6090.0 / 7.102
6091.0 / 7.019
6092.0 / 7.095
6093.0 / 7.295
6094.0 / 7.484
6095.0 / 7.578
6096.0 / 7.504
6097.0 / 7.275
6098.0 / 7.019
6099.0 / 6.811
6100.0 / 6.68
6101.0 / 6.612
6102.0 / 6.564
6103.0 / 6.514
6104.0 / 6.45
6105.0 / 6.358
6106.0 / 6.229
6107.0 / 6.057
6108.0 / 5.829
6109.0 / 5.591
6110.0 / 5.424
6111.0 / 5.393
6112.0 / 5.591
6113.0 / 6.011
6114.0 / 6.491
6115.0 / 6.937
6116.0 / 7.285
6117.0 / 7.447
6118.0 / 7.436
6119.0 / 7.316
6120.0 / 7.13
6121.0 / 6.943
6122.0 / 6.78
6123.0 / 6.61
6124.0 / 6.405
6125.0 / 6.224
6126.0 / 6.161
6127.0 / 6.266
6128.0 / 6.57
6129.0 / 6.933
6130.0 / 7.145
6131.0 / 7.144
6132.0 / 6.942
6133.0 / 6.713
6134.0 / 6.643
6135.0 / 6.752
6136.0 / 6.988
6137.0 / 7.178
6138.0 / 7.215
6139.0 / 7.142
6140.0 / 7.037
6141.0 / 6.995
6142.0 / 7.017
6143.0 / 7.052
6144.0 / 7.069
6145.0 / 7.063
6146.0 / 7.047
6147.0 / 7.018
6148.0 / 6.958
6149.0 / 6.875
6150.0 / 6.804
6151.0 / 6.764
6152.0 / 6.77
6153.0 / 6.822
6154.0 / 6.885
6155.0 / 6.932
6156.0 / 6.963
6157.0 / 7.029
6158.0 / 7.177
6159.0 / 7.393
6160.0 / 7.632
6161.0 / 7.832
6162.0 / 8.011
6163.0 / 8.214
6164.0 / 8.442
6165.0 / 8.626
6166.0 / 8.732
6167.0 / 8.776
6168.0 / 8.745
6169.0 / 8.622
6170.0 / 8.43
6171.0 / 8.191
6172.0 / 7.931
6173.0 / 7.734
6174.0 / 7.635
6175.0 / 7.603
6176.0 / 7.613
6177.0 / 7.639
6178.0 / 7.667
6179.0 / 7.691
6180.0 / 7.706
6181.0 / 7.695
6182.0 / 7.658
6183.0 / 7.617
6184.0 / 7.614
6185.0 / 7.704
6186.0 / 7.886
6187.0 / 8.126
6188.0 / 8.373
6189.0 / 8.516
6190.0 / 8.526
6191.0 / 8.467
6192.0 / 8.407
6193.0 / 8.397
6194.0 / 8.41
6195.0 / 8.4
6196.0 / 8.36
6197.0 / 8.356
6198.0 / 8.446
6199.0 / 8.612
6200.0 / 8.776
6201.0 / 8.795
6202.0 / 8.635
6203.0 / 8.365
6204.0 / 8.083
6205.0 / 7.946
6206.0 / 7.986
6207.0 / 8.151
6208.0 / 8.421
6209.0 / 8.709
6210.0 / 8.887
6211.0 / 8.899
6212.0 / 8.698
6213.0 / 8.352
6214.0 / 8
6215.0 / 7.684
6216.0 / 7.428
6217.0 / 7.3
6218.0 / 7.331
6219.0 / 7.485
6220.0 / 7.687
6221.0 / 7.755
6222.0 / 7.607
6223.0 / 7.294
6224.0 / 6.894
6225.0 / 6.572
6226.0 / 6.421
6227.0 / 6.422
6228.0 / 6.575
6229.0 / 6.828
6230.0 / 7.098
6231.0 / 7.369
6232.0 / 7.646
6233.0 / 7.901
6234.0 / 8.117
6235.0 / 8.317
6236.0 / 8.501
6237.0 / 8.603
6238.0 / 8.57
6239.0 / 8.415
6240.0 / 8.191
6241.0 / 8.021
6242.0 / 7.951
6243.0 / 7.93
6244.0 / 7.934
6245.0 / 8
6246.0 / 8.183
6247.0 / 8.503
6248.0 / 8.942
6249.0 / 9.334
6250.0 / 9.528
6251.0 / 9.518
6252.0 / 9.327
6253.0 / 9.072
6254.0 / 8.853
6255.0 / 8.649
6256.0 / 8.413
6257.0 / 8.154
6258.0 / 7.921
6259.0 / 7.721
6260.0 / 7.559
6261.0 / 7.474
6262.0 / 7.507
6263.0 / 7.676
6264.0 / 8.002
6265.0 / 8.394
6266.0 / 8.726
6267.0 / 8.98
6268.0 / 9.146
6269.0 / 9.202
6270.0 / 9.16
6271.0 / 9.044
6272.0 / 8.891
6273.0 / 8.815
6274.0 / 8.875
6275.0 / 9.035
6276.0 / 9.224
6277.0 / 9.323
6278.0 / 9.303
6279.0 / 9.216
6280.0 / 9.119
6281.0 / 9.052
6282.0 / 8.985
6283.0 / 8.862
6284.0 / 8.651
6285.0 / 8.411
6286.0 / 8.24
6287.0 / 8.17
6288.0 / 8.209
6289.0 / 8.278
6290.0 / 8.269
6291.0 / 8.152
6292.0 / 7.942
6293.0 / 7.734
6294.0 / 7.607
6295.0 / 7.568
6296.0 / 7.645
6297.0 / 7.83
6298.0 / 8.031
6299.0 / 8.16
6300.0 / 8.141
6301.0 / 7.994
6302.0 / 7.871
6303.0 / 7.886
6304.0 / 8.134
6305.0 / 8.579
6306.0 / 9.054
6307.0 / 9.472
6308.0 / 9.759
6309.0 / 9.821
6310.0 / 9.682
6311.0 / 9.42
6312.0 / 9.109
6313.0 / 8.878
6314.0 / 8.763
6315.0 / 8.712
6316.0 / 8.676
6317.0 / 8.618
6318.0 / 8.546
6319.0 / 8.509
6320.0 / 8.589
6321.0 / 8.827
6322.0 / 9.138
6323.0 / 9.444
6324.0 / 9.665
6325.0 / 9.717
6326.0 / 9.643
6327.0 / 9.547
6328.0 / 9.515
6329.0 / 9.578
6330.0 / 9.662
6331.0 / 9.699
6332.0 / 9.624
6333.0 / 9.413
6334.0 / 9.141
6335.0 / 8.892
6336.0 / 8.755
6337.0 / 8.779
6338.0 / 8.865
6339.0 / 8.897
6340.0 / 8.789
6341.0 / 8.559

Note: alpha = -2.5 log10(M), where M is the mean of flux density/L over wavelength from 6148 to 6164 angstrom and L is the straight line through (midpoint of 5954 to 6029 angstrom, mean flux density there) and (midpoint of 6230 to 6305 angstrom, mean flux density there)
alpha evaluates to 0.11 mag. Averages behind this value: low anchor 7.45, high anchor 8.4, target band 7.24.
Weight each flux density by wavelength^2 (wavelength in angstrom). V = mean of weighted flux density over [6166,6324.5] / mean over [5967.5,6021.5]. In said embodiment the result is 1.20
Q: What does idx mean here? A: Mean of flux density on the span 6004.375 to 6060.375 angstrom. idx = 7.52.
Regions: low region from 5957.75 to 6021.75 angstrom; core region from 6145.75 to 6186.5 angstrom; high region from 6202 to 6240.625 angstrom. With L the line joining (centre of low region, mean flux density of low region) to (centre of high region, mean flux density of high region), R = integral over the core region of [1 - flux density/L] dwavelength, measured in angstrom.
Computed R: 0.5 angstrom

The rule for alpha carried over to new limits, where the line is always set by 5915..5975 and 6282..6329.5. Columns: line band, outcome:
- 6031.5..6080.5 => 0.05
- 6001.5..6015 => 0.06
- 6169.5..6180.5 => 0.06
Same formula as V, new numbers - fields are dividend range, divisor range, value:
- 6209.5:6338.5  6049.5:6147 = 1.27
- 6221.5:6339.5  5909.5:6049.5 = 1.25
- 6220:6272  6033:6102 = 1.16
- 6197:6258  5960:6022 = 1.17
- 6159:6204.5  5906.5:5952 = 1.15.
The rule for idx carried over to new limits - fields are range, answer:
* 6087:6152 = 6.8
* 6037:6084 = 7.58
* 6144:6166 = 7.33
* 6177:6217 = 8.2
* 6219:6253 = 7.95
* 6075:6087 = 7.32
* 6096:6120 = 6.53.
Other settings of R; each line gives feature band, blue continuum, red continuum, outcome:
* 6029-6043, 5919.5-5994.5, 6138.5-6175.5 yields 0.5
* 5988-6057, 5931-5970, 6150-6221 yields 1.7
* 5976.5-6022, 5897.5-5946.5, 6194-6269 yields 1.5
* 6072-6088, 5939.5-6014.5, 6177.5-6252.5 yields 0.5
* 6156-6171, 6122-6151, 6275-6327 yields -1.9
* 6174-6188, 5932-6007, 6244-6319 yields 0.9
